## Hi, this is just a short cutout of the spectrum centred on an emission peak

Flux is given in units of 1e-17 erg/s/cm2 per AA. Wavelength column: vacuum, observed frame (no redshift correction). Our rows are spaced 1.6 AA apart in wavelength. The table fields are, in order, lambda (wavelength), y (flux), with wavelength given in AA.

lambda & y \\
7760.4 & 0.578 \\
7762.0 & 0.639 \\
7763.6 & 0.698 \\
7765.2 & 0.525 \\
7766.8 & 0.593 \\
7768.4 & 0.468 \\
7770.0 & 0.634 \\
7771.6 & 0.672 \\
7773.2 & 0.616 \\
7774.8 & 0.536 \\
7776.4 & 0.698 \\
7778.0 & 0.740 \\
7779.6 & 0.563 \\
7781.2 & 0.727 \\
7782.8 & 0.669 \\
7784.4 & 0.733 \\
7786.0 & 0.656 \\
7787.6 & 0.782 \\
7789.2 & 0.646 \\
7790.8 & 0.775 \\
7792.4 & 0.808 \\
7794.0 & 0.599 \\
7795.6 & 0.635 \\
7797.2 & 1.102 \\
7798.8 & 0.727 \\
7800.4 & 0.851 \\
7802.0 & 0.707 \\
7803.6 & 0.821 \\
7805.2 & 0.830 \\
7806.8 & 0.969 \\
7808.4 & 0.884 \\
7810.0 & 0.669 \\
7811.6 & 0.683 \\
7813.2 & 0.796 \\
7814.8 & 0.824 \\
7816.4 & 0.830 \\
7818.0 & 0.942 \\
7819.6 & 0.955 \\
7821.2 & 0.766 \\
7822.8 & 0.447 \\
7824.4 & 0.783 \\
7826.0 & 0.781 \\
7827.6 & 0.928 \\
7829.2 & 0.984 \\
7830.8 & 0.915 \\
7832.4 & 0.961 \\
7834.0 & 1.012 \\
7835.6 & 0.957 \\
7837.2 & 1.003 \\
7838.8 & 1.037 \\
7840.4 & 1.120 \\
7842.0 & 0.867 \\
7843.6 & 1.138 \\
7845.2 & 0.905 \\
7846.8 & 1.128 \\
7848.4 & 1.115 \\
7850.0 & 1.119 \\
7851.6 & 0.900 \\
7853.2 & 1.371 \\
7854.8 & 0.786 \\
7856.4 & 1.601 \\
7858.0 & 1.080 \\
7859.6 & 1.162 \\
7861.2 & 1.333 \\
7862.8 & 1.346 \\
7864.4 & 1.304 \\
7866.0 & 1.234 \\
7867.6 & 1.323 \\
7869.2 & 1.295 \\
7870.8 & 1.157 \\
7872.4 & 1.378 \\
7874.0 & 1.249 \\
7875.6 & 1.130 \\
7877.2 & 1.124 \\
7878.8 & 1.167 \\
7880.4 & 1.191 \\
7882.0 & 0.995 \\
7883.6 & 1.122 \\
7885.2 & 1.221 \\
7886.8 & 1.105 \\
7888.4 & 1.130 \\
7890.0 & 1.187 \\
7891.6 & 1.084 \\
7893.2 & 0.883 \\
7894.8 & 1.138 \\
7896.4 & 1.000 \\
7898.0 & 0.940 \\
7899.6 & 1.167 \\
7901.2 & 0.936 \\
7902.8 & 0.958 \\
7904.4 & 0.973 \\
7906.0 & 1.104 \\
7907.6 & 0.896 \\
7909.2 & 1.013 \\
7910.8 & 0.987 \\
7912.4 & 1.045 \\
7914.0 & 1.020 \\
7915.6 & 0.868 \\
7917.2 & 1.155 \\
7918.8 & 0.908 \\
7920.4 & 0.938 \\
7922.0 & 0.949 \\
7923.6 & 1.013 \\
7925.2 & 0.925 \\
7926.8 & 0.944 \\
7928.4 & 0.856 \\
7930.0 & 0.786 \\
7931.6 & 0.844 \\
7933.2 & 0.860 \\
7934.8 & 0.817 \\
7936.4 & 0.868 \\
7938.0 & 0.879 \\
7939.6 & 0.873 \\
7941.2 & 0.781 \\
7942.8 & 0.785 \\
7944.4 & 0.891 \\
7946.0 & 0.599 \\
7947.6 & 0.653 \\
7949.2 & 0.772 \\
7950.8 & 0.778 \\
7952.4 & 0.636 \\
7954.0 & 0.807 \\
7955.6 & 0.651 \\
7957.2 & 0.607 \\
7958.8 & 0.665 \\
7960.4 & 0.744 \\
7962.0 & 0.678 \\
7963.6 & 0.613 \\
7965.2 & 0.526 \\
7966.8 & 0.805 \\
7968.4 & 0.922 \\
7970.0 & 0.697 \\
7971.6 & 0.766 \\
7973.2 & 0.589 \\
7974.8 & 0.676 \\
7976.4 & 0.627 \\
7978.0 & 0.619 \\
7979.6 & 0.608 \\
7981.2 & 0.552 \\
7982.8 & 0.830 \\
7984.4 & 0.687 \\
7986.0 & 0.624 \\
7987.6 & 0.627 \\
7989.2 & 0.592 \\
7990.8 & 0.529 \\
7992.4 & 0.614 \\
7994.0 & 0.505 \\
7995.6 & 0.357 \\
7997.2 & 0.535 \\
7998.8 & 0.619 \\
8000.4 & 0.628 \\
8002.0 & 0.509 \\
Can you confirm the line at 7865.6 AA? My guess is Mg II 2798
